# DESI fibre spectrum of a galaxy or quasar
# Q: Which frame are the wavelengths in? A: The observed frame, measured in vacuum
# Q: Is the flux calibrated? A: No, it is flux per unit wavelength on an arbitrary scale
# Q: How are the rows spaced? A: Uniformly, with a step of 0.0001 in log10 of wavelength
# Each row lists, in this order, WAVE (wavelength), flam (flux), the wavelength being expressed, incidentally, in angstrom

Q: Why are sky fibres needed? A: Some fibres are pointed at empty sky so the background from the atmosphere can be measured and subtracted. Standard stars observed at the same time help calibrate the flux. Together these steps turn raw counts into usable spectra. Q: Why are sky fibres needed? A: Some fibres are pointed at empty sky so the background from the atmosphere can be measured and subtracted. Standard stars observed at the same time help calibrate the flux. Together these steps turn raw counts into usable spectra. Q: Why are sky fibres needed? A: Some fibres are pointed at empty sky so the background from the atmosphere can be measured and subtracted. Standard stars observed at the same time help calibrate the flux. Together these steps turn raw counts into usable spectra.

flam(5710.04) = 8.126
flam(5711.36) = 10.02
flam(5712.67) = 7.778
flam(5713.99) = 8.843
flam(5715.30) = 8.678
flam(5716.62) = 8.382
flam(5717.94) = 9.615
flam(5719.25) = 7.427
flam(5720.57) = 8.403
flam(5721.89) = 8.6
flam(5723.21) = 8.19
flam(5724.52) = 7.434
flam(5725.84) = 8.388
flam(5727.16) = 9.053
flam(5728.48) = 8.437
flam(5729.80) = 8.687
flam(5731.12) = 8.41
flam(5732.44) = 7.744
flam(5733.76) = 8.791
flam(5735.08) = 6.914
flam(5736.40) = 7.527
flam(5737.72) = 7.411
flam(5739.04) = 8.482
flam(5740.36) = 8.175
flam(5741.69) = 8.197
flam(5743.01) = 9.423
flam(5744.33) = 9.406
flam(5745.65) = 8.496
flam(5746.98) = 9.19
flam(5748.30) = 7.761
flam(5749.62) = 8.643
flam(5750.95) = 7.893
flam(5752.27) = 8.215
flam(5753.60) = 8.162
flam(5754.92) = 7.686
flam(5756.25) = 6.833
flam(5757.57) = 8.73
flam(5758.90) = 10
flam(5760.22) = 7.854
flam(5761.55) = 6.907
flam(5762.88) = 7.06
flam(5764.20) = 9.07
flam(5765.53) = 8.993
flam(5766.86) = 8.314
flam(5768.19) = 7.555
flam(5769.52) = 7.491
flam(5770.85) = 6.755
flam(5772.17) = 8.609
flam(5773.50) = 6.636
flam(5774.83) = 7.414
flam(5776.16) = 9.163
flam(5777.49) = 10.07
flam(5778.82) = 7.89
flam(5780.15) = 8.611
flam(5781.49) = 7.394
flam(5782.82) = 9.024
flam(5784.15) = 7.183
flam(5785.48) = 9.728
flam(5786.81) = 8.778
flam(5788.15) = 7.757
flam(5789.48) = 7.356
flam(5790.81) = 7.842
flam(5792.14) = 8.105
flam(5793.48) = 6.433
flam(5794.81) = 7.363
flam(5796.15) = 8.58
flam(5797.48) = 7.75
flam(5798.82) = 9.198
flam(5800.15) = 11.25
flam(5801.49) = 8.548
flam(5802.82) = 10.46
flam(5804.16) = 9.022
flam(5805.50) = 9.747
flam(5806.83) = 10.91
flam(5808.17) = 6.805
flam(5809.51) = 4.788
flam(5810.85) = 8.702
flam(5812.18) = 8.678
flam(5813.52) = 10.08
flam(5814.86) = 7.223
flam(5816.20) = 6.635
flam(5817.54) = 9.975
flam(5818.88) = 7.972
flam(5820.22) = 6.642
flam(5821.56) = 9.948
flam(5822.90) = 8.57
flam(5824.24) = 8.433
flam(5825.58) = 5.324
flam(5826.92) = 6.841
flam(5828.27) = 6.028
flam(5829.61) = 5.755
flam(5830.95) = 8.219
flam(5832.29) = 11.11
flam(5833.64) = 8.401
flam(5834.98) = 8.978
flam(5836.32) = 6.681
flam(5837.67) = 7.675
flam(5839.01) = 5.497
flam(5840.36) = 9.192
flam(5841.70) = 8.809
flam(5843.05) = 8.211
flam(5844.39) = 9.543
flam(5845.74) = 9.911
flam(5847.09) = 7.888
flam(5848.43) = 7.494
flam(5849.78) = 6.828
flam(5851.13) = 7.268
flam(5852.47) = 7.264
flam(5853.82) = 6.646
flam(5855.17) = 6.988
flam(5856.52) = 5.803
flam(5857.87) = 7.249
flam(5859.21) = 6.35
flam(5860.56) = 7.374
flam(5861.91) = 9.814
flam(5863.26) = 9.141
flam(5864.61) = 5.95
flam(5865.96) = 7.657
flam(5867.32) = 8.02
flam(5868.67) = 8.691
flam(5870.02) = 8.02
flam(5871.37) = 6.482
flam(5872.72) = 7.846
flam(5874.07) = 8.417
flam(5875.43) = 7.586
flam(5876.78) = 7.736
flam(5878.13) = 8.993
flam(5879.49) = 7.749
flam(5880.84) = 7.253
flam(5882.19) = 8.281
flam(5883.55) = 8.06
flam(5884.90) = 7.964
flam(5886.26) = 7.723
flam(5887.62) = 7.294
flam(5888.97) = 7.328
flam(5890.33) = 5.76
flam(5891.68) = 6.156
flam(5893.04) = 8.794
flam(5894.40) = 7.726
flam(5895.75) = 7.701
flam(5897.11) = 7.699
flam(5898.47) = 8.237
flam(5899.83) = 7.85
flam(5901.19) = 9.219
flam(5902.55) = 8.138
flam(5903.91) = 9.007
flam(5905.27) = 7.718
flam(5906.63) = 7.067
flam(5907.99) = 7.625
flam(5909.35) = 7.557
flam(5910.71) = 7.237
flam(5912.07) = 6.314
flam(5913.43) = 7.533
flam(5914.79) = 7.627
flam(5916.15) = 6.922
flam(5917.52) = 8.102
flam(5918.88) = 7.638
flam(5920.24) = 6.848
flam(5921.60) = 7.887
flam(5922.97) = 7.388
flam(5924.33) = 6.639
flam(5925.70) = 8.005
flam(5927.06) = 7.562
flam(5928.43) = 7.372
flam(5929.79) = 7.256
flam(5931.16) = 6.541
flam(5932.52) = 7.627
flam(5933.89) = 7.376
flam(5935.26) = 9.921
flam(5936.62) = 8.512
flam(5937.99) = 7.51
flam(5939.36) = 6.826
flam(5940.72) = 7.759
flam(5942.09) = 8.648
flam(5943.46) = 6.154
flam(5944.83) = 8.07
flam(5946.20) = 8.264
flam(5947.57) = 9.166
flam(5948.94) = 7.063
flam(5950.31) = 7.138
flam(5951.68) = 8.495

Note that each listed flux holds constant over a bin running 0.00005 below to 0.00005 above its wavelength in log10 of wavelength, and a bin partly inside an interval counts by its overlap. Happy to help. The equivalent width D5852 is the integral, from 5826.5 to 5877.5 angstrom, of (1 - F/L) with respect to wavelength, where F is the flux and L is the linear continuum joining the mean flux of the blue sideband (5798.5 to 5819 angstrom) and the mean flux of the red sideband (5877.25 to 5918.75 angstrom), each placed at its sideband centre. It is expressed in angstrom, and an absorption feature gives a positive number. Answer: 3.2 angstrom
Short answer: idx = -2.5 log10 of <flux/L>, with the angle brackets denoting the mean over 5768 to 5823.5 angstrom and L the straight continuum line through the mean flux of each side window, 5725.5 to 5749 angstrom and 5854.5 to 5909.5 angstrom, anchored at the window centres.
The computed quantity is -0.03 mag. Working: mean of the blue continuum 8.36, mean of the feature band 8.31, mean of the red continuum 7.71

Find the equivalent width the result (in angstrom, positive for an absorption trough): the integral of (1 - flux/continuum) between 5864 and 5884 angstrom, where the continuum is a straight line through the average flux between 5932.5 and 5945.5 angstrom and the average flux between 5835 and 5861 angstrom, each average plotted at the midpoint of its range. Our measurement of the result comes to -0.40 angstrom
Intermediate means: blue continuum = 7.55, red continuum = 7.85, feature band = 7.78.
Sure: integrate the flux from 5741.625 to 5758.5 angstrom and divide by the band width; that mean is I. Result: 8.39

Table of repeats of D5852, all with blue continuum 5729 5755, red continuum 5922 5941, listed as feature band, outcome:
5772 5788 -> -0.4 angstrom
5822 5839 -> 0.7 angstrom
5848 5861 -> 1.6 angstrom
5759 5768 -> 0.1 angstrom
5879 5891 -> 0.4 angstrom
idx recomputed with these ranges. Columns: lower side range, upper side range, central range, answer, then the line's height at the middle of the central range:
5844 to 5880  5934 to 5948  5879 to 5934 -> 0.05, 7.89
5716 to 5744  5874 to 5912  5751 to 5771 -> 0.02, 8.18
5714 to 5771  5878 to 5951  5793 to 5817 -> -0.06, 8.02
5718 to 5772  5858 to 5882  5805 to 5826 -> -0.03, 7.98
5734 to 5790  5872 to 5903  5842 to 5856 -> 0.01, 7.91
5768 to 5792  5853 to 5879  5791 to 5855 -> -0.03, 7.85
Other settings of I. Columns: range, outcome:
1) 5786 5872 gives 7.98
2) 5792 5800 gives 8.11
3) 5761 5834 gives 8.17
